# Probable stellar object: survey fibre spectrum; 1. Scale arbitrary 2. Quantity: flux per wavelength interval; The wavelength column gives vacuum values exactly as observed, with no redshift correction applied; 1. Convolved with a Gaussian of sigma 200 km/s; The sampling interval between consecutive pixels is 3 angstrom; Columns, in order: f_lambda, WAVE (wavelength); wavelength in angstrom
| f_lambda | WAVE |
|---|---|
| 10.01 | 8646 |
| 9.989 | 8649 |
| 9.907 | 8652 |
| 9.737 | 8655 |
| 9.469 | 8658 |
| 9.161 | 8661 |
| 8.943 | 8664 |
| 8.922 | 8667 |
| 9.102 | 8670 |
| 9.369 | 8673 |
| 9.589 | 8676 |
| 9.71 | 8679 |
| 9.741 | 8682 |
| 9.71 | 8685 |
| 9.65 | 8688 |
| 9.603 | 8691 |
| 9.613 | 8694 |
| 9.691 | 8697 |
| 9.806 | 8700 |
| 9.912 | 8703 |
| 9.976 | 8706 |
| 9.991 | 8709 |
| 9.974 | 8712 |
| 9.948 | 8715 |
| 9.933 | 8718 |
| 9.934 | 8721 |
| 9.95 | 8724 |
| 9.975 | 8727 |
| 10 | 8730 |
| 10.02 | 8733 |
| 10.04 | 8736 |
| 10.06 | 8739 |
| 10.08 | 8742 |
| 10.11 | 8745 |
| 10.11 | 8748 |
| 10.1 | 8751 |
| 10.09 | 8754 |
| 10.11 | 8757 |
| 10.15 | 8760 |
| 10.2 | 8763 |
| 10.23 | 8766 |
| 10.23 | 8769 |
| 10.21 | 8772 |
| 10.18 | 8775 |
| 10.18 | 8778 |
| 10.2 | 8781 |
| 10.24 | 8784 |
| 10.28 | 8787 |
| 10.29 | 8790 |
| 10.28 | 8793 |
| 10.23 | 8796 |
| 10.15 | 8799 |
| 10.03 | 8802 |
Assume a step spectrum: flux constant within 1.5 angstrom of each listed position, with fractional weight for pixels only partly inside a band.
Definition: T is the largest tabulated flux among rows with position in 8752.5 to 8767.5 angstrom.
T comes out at 10.23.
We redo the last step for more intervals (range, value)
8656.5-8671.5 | 9.469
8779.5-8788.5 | 10.28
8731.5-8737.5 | 10.04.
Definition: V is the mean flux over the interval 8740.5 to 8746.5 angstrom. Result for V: 10.1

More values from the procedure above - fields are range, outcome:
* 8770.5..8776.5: 10.2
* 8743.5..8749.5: 10.1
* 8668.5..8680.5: 9.44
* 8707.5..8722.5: 9.96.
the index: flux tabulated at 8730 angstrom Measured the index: 10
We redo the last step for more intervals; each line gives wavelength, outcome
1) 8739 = 10.06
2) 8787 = 10.28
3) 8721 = 9.934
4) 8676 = 9.589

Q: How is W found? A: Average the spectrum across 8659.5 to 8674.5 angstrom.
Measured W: 9.1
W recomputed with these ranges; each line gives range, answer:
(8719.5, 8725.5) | 9.94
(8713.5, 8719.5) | 9.94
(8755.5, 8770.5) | 10.2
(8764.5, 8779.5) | 10.2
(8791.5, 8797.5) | 10.3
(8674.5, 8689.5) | 9.68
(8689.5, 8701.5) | 9.68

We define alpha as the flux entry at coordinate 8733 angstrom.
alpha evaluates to 10.02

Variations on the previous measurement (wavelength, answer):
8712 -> 9.974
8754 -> 10.09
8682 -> 9.741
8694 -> 9.613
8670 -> 9.102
